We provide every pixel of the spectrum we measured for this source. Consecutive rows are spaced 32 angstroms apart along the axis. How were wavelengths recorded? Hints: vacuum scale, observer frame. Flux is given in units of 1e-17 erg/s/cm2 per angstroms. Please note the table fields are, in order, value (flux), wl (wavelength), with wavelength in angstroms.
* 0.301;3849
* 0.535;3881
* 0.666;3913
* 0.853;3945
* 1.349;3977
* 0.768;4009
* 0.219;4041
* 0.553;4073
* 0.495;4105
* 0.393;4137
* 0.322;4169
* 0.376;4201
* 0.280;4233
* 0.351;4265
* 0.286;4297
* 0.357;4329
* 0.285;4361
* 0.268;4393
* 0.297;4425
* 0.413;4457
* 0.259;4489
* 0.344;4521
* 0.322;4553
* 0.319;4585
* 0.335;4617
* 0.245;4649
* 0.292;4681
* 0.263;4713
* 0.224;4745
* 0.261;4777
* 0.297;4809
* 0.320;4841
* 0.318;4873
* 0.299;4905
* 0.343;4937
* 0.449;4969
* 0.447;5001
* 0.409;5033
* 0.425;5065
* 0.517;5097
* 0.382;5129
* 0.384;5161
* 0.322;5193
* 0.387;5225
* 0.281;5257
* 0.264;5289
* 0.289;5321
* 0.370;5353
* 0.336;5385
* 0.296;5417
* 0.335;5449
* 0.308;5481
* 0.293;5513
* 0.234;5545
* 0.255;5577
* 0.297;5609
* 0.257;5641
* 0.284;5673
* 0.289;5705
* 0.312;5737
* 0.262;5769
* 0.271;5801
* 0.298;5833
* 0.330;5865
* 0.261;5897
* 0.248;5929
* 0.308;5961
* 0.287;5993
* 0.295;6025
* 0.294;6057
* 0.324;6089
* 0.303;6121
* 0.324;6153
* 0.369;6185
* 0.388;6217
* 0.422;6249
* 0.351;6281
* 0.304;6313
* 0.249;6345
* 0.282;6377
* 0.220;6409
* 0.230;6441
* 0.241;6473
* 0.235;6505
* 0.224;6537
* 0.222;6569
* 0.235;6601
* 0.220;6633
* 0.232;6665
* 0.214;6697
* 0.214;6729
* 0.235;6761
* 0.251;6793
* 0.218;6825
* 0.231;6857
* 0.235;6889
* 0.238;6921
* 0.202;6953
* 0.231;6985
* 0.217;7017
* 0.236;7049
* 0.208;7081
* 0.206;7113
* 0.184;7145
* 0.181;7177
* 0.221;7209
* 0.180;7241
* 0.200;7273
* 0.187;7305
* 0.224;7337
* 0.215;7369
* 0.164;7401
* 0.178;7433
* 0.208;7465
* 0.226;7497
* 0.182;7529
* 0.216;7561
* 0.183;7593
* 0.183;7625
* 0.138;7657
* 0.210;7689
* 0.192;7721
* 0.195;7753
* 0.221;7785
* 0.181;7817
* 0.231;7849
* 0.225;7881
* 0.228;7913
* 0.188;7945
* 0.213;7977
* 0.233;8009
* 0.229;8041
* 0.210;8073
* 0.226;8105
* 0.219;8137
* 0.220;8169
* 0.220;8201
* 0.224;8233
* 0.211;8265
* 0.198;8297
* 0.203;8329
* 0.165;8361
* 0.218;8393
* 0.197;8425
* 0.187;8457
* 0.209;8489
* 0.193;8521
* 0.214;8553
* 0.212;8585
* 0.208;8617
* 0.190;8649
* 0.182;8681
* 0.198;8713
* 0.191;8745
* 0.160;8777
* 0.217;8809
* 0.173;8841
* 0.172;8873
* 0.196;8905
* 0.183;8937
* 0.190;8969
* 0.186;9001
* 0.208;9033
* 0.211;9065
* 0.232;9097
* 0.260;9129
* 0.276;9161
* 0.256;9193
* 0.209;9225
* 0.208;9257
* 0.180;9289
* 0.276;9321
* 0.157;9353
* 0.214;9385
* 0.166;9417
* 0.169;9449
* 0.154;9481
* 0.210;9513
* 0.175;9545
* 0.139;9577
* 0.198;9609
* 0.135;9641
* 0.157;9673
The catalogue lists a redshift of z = 2.267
